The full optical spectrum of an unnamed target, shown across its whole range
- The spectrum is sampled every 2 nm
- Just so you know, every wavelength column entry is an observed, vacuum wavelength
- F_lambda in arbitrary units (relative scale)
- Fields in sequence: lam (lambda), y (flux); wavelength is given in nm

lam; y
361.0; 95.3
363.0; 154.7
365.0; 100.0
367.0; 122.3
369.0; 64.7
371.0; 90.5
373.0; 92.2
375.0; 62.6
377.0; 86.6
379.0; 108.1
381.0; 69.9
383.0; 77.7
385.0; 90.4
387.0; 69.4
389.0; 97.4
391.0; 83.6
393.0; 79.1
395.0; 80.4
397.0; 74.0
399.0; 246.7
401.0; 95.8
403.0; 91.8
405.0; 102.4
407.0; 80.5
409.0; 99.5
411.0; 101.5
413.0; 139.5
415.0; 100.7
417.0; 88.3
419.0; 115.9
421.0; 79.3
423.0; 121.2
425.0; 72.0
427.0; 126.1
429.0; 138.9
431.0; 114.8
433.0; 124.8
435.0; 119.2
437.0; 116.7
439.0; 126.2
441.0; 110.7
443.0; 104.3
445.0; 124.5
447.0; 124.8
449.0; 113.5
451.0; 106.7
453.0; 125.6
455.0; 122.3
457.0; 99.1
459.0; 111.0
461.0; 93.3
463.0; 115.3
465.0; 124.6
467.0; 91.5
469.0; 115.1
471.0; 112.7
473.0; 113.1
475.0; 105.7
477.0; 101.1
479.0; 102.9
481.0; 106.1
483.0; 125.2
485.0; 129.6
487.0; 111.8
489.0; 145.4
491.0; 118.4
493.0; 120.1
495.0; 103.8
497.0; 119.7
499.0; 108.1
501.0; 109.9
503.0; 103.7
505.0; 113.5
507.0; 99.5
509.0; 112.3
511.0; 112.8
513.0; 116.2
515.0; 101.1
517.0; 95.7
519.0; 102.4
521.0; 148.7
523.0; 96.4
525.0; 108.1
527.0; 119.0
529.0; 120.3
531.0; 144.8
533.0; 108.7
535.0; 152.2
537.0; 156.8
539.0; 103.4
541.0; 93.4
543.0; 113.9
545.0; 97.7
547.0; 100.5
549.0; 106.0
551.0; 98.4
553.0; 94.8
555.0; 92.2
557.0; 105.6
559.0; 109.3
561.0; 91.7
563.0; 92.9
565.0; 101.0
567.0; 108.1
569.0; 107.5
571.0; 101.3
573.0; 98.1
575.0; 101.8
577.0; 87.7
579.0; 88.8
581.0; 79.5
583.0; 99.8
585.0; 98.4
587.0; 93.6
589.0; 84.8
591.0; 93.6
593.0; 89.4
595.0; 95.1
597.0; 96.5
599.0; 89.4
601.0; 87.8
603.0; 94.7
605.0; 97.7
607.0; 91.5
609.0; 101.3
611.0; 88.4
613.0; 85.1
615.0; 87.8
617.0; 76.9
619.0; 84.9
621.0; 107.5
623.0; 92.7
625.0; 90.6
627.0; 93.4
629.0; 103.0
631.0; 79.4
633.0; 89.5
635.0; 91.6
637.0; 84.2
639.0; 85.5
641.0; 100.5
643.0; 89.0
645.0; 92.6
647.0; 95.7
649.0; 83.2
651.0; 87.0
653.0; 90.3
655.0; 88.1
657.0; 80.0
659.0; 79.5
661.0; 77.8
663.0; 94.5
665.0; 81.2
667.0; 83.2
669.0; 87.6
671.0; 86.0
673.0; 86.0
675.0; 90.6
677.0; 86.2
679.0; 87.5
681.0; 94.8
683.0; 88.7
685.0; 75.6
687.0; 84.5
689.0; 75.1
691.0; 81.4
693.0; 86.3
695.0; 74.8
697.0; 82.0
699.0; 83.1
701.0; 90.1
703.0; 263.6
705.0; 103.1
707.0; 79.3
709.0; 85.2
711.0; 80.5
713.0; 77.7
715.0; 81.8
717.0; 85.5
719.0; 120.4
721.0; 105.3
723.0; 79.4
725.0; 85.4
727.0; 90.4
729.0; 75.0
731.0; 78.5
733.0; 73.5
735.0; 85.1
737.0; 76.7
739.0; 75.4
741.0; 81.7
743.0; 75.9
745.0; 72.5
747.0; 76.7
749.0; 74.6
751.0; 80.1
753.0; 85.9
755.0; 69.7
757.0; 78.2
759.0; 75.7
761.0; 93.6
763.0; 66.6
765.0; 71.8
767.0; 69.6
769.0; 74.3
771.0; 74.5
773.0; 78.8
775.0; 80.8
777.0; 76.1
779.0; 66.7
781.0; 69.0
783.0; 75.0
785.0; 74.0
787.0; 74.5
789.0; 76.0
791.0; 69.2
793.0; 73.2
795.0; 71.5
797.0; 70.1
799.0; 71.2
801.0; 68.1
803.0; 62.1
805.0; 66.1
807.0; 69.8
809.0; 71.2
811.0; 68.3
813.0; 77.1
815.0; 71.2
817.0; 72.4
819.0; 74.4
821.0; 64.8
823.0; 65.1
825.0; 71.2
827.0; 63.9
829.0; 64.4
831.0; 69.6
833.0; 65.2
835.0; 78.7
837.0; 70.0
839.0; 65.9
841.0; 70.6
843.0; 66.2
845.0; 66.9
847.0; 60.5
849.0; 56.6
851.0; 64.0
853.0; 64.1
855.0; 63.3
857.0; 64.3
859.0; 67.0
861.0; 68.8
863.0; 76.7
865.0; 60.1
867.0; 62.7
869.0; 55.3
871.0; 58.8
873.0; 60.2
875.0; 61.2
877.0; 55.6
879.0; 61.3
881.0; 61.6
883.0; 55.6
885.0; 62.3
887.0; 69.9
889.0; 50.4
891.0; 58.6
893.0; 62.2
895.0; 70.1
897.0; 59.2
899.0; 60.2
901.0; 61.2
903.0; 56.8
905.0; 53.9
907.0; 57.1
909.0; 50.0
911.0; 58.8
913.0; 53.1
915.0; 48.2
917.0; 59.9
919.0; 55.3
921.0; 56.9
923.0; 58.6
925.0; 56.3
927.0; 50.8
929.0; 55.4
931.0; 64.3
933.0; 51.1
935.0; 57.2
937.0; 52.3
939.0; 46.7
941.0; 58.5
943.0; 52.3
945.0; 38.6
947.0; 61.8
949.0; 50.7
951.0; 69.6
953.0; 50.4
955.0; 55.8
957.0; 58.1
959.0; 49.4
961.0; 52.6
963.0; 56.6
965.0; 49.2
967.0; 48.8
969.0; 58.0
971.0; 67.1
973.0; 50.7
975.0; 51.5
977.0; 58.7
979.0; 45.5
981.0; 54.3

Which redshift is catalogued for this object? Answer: 0.07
